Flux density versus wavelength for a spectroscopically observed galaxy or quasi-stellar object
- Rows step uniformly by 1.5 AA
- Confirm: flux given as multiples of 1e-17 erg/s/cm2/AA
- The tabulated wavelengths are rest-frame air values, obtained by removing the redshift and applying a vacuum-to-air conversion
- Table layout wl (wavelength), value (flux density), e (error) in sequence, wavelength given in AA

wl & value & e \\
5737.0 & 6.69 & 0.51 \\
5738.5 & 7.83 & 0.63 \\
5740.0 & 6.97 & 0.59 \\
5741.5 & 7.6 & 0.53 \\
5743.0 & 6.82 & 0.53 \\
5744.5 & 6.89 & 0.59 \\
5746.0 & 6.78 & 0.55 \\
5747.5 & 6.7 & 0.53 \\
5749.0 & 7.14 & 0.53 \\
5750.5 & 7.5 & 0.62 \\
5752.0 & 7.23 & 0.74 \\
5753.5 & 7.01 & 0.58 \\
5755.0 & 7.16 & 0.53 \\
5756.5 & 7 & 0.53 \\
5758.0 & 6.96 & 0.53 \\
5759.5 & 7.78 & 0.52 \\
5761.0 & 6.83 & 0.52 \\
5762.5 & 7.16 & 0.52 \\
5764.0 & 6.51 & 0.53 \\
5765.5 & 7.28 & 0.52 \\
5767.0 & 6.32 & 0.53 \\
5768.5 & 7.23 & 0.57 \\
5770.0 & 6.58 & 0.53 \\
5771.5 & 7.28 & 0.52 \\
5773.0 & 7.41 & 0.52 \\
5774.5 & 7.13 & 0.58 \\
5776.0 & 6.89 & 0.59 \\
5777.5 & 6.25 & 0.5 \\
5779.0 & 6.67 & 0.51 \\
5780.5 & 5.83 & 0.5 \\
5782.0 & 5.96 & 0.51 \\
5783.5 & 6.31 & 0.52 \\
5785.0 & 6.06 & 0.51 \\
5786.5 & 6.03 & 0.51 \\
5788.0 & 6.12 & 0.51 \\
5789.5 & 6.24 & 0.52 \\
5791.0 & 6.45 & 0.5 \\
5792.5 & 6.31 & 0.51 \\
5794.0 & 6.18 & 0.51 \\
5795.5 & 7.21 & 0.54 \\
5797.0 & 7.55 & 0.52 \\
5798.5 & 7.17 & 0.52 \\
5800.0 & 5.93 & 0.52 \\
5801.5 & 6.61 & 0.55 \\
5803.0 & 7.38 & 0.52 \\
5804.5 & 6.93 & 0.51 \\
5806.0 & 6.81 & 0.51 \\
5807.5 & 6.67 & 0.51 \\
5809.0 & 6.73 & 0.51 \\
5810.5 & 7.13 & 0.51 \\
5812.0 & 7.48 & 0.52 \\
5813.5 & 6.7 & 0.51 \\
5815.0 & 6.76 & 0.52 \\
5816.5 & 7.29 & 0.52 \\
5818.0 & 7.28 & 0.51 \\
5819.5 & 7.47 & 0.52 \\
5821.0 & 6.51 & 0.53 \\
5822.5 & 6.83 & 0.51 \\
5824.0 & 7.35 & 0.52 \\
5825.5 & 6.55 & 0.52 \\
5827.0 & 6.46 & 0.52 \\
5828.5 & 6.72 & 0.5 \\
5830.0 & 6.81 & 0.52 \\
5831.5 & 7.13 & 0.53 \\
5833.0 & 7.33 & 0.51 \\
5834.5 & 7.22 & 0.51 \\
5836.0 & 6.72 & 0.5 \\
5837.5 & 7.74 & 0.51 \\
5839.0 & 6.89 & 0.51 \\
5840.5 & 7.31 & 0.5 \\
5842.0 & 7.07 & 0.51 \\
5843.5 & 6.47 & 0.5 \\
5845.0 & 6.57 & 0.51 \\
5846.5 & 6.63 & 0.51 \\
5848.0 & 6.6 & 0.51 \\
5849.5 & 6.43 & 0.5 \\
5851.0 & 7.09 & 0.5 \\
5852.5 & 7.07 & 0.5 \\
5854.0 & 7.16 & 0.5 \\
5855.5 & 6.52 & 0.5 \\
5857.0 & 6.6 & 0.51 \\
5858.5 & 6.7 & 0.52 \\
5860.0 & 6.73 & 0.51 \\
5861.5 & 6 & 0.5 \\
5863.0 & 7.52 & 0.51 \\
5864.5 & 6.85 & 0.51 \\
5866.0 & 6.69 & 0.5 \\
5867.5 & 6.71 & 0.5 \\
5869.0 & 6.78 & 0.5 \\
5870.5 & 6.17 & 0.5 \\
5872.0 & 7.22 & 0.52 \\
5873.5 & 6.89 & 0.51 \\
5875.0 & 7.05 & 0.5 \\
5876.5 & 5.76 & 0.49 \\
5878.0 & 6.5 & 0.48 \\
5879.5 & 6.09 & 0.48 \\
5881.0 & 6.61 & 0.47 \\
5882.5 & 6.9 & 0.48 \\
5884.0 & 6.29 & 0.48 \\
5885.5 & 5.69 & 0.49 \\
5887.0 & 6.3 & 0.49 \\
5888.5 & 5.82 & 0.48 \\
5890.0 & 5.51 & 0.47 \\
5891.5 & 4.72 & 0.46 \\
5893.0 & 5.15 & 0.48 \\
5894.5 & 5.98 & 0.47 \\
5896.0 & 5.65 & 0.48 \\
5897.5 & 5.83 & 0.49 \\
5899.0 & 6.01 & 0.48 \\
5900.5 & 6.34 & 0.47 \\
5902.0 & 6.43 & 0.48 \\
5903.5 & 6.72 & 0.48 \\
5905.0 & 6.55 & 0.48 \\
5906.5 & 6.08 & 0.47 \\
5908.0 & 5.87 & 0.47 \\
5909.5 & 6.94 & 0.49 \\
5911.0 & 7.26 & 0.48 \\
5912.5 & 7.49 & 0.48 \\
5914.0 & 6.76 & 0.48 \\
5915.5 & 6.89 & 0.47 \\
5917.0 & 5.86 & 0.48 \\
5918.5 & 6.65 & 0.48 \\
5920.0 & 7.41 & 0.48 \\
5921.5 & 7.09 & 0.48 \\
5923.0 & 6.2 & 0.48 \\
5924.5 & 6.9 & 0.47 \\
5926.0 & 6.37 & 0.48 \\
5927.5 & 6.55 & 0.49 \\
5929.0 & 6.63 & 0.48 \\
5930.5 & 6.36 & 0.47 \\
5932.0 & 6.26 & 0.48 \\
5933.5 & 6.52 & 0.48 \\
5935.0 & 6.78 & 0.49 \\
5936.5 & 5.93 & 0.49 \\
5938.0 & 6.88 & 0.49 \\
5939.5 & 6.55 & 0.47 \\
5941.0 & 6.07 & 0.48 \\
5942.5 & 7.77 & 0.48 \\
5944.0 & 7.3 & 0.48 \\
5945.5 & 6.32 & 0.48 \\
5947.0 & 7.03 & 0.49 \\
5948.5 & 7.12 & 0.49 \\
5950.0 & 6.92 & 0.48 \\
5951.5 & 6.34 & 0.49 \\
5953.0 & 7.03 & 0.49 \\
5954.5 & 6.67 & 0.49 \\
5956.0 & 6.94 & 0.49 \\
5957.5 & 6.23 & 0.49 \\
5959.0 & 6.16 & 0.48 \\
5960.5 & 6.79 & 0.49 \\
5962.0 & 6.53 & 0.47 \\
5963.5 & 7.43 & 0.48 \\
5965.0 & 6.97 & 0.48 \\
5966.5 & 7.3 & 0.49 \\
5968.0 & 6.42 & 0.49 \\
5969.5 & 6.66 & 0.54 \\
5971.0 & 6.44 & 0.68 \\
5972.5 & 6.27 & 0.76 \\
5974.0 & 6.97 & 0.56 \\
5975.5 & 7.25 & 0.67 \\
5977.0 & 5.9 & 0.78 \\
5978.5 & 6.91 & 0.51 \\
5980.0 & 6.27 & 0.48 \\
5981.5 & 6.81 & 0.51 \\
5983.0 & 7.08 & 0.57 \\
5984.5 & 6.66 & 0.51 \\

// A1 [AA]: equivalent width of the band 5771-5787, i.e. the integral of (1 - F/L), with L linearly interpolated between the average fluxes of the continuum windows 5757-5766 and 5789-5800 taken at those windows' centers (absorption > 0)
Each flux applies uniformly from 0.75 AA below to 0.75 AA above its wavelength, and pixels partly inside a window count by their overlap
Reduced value 0.81 AA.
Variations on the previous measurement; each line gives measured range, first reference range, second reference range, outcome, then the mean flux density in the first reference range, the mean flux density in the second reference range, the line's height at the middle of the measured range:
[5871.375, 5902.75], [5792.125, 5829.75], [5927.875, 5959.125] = 2.9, 6.89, 6.67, 6.76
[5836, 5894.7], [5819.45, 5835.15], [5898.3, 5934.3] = 2.1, 6.92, 6.59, 6.78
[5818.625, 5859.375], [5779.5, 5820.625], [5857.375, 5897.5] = -2.4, 6.69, 6.31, 6.5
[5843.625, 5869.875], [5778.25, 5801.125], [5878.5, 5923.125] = -1.6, 6.4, 6.31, 6.34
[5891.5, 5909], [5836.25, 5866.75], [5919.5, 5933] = 1.8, 6.83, 6.62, 6.7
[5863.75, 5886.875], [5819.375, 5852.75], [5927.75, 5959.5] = 0.9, 6.9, 6.66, 6.81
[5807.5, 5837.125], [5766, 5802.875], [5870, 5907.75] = -2.5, 6.59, 6.17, 6.44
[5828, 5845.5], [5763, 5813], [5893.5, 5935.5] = -1.0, 6.69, 6.5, 6.62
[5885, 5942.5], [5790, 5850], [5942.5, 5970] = 4.0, 6.88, 6.81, 6.84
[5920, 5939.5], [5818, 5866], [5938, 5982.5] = 0.6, 6.88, 6.74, 6.78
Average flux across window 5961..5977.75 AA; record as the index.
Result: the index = 6.74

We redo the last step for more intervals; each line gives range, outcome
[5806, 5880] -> 6.84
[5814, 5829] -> 6.92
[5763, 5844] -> 6.8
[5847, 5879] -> 6.71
